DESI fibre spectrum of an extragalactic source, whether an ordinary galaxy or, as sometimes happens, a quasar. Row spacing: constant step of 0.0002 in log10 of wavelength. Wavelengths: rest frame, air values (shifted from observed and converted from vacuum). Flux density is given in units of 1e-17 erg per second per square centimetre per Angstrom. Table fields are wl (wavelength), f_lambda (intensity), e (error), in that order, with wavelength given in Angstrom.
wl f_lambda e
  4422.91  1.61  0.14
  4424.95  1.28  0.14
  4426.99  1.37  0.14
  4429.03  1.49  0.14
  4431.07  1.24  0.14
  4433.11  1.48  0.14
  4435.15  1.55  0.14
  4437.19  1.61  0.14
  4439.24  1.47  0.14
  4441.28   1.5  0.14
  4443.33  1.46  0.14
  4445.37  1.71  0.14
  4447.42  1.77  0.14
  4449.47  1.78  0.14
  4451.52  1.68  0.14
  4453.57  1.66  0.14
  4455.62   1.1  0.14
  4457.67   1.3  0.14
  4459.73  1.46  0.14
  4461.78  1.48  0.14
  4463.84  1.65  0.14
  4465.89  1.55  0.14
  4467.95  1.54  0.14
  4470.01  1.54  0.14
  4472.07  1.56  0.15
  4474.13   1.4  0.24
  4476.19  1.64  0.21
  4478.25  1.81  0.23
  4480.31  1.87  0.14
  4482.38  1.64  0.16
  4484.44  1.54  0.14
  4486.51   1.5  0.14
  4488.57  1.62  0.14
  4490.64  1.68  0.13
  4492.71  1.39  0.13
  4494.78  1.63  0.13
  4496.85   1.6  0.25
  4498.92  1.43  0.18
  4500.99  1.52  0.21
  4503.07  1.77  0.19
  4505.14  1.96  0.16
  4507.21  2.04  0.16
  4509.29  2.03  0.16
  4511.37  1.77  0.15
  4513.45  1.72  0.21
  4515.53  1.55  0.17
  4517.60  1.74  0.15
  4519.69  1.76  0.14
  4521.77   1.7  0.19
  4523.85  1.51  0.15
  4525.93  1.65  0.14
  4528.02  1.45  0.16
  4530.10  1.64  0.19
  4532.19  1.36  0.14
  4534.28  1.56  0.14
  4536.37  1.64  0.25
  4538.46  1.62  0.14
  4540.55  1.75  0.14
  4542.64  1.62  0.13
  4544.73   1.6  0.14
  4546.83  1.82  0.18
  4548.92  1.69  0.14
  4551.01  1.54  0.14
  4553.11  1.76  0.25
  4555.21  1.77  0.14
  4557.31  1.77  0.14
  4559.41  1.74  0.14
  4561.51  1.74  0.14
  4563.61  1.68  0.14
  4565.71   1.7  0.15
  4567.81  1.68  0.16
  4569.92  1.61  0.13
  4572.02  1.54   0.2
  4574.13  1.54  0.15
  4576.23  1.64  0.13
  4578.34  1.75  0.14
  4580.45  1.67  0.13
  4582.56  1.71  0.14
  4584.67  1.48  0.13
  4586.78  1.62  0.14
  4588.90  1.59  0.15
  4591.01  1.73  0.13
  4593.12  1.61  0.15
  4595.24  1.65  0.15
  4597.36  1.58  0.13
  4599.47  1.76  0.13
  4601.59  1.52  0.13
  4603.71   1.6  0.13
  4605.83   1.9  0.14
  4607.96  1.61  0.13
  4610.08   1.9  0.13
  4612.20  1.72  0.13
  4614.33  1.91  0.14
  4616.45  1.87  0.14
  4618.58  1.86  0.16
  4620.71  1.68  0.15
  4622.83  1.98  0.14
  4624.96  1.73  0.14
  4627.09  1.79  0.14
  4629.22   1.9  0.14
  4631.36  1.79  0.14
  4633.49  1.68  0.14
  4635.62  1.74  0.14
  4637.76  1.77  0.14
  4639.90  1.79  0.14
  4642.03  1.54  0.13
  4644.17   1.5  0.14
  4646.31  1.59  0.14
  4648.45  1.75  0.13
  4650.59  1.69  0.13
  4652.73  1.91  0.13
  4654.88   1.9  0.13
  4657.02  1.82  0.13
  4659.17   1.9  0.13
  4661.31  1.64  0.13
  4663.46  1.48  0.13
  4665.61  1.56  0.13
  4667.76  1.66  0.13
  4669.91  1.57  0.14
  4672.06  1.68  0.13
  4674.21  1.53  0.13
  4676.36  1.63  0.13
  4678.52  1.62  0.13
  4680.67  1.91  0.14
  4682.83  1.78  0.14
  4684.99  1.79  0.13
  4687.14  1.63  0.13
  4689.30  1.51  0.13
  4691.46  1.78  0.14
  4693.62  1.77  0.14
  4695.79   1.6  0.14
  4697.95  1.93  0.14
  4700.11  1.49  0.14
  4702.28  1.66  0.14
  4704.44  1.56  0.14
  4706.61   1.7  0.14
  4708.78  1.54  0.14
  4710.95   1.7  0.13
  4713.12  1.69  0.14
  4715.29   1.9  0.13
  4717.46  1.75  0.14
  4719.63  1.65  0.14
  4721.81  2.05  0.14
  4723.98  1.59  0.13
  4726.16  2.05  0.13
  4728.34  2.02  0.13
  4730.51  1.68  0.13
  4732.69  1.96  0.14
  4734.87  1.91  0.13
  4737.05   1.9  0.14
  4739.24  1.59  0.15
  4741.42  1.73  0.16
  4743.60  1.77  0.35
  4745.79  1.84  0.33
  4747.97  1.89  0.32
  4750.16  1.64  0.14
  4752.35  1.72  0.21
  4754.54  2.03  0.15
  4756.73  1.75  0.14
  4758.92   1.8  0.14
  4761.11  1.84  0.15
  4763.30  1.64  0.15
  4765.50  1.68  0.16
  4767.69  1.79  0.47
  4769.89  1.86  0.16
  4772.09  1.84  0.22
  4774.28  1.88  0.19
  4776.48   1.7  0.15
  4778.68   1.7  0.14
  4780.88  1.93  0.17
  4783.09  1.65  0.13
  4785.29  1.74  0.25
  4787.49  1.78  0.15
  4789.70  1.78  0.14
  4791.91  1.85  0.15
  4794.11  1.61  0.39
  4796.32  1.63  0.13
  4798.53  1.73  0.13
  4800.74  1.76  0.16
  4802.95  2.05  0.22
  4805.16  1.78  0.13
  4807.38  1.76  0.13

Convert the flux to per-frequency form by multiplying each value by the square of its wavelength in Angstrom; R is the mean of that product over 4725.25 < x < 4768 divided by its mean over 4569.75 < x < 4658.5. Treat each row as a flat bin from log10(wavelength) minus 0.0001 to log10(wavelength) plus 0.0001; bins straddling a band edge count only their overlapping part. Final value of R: 1.12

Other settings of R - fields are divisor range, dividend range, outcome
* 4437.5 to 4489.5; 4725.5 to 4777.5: 1.31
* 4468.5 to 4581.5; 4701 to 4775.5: 1.18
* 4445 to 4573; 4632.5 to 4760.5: 1.15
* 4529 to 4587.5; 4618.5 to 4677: 1.08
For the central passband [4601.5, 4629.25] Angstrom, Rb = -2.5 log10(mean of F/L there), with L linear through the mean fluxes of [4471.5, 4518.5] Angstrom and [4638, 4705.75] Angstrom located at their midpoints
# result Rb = -0.07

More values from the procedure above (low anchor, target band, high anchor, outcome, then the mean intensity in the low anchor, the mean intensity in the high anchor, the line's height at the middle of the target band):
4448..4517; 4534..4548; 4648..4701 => -0.01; 1.62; 1.7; 1.65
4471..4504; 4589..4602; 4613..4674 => 0.03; 1.6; 1.74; 1.69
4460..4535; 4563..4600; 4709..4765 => 0.03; 1.63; 1.8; 1.69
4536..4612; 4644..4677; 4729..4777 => 0.03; 1.67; 1.8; 1.73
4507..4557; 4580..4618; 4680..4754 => 0.01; 1.67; 1.76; 1.7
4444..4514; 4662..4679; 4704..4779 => 0.10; 1.63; 1.78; 1.74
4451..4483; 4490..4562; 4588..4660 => -0.03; 1.55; 1.74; 1.62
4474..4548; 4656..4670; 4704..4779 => 0.05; 1.66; 1.78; 1.74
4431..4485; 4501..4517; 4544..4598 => -0.13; 1.56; 1.66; 1.61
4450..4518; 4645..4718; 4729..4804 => 0.03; 1.62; 1.79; 1.73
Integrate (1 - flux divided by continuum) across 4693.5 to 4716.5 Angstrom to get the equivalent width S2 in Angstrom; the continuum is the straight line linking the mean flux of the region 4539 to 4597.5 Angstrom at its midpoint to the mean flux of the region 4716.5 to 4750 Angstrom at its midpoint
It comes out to 1.4 Angstrom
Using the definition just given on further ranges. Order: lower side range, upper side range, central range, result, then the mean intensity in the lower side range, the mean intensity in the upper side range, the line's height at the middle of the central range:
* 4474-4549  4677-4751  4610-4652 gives -1.1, 1.66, 1.75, 1.71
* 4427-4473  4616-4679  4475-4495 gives -0.9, 1.52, 1.72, 1.56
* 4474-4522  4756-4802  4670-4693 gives 0.7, 1.68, 1.76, 1.73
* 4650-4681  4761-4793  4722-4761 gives -1.6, 1.7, 1.78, 1.75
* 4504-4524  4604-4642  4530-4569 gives 2.7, 1.79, 1.79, 1.79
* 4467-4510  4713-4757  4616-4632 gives -0.7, 1.65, 1.82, 1.74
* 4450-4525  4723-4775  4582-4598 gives 0.7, 1.62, 1.81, 1.7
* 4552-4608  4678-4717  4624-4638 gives -0.8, 1.67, 1.7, 1.68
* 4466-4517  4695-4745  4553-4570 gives -0.3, 1.66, 1.76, 1.69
